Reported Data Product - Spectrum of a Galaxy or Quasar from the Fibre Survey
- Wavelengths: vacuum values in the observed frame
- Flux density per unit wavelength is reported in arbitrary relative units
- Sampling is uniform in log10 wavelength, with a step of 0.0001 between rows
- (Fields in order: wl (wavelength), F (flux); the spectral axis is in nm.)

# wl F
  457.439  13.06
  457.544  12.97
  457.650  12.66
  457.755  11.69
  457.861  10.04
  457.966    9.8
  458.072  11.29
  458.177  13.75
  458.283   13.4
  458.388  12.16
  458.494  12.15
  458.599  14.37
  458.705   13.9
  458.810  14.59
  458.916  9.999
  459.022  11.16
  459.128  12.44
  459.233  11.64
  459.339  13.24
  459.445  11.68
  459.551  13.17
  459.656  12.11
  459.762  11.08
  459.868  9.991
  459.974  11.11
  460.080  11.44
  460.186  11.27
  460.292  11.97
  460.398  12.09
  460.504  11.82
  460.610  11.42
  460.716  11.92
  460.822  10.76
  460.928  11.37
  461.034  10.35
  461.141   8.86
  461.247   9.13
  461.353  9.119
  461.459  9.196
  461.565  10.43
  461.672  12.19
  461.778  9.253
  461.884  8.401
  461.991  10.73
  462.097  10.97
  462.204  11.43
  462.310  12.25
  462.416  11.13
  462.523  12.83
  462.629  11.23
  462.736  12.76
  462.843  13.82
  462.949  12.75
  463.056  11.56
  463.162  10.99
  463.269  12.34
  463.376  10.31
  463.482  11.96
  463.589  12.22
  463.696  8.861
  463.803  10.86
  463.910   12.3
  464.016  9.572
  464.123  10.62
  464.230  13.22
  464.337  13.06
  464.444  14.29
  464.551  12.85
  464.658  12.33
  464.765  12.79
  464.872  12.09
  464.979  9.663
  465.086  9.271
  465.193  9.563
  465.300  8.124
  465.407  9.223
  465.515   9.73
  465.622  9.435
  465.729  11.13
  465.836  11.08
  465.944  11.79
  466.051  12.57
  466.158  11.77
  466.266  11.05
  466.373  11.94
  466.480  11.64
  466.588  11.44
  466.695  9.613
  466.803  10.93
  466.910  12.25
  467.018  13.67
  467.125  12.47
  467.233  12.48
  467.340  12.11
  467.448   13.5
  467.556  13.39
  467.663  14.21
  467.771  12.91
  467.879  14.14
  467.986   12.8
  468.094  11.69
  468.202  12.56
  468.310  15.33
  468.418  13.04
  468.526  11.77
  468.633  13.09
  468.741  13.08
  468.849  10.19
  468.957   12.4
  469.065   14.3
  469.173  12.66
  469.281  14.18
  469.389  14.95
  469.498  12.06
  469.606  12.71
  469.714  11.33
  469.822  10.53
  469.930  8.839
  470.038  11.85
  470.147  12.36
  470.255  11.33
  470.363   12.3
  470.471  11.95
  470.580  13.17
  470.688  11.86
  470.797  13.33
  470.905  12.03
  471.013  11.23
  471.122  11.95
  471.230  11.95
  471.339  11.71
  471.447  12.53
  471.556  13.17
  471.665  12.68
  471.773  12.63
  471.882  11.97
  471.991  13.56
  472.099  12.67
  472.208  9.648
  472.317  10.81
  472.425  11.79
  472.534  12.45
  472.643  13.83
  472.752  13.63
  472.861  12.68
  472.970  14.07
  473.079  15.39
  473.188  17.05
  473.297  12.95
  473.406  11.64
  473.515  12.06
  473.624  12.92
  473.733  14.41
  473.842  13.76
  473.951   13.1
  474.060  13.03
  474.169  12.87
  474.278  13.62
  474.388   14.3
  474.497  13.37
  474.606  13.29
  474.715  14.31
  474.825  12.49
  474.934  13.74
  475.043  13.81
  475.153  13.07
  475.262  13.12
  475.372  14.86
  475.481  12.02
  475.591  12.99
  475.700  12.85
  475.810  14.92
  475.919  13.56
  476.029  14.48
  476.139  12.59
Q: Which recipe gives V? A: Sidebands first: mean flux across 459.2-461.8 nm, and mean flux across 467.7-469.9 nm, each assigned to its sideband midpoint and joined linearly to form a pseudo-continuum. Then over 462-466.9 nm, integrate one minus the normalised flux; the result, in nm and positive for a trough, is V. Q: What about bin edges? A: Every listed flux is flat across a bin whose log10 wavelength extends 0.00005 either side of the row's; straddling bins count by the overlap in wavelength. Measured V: 0.20 nm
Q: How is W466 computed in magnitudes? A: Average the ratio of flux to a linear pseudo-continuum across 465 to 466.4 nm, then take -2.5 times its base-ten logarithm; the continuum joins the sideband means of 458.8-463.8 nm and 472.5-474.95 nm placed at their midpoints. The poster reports 0.16 mag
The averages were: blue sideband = 11.3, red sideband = 13.5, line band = 10.5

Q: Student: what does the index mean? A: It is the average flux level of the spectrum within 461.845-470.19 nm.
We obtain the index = 11.8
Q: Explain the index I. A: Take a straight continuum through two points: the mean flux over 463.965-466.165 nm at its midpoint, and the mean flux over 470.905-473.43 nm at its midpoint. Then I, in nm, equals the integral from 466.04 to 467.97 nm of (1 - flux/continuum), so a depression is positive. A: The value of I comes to -0.13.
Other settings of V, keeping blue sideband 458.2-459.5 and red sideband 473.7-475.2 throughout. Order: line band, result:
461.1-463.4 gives 0.320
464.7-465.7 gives 0.225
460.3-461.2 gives 0.113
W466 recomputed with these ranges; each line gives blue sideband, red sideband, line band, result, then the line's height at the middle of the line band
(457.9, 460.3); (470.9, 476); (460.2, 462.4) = 0.14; 12.2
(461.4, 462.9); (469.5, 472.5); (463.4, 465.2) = -0.02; 11.4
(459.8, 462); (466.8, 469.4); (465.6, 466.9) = 0.10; 12.4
